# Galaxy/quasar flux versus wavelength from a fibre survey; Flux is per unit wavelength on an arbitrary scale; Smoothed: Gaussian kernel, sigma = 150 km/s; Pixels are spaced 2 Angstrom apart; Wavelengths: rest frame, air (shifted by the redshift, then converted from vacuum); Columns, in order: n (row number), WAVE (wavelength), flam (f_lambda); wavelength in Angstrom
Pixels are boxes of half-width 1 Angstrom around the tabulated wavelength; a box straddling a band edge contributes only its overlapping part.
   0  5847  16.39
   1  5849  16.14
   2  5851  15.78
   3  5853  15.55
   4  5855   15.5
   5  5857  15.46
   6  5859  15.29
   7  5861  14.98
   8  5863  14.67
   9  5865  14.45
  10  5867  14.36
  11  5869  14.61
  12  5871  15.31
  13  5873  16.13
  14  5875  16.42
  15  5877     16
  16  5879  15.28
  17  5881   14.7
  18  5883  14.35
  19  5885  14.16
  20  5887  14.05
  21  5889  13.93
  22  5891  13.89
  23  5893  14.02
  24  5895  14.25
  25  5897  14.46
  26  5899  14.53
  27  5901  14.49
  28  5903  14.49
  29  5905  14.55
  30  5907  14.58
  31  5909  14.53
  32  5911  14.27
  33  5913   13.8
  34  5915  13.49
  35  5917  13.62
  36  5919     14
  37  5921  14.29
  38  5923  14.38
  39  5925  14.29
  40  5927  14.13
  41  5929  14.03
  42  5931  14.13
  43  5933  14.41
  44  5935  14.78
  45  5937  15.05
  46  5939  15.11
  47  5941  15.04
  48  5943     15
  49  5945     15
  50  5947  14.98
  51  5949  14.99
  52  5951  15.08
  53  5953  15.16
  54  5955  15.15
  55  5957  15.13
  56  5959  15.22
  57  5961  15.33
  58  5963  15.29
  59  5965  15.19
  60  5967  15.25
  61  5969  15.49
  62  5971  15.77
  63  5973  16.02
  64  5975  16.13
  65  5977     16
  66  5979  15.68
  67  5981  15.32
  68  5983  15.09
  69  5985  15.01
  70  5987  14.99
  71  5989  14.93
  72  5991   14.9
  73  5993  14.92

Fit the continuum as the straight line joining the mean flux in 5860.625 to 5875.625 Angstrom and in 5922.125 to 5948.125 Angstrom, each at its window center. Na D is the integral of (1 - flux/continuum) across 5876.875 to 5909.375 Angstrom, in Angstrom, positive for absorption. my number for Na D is 1.0 Angstrom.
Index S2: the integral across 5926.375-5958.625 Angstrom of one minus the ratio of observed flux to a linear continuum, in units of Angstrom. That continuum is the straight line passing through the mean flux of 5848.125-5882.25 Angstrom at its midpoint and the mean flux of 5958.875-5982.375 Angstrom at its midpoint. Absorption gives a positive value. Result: 1.4 Angstrom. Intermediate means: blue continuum 15.3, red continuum 15.6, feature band 14.8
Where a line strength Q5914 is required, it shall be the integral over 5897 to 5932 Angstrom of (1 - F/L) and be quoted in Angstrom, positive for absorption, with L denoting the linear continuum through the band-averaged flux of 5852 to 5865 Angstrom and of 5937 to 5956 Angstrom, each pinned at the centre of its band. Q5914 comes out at 2.0 Angstrom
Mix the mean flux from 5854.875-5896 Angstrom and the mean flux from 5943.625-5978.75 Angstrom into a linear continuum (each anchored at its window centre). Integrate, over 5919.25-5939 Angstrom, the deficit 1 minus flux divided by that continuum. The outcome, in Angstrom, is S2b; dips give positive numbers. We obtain 0.99 Angstrom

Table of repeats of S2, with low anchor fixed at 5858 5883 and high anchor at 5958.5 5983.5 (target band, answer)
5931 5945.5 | 0.5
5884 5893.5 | 0.8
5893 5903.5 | 0.6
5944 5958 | 0.4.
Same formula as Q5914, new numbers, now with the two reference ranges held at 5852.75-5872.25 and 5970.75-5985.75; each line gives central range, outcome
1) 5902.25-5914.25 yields 0.7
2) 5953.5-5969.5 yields 0.3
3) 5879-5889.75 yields 0.6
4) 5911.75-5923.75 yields 1.1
